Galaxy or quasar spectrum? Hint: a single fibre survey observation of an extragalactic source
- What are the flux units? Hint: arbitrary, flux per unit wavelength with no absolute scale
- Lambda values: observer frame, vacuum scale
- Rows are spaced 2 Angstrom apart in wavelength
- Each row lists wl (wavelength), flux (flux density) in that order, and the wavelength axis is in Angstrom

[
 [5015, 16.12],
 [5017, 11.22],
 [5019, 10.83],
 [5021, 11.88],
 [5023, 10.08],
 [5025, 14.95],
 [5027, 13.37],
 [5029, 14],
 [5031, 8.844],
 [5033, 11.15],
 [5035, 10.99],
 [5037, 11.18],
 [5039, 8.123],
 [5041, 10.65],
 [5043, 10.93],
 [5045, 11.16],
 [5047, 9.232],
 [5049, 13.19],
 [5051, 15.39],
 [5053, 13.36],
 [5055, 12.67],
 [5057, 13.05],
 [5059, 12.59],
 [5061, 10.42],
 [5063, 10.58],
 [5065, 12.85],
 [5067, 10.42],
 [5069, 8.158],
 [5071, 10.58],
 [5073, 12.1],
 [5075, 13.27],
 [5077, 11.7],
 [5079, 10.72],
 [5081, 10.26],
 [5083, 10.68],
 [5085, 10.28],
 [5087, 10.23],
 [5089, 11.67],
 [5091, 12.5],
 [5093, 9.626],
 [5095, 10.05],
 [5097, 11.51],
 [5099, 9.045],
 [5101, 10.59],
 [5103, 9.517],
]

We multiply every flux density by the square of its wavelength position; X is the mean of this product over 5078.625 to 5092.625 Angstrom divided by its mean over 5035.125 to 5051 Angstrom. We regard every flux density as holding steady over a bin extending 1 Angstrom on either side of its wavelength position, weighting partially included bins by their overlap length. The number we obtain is 1.0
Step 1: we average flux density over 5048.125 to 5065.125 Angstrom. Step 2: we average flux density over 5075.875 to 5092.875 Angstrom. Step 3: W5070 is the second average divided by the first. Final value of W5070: 0.9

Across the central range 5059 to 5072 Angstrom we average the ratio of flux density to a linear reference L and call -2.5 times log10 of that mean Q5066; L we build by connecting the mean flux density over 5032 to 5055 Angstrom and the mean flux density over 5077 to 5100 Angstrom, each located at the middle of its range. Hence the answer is 0.040 mag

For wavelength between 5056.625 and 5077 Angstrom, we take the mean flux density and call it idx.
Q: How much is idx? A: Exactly 11.4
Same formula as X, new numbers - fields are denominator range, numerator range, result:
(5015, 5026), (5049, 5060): 1.11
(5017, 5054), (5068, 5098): 0.96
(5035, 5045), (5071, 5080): 1.15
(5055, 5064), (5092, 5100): 0.87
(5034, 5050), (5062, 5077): 1.06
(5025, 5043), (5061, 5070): 0.94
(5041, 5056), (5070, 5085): 0.94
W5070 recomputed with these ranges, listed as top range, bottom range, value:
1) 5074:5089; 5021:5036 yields 0.93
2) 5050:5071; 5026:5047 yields 1.08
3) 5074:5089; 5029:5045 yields 1.05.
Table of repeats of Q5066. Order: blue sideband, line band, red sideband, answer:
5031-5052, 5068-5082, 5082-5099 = -0.01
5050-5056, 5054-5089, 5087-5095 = 0.11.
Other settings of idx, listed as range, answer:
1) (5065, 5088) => 10.9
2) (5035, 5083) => 11.4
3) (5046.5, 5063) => 12.5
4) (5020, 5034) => 12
